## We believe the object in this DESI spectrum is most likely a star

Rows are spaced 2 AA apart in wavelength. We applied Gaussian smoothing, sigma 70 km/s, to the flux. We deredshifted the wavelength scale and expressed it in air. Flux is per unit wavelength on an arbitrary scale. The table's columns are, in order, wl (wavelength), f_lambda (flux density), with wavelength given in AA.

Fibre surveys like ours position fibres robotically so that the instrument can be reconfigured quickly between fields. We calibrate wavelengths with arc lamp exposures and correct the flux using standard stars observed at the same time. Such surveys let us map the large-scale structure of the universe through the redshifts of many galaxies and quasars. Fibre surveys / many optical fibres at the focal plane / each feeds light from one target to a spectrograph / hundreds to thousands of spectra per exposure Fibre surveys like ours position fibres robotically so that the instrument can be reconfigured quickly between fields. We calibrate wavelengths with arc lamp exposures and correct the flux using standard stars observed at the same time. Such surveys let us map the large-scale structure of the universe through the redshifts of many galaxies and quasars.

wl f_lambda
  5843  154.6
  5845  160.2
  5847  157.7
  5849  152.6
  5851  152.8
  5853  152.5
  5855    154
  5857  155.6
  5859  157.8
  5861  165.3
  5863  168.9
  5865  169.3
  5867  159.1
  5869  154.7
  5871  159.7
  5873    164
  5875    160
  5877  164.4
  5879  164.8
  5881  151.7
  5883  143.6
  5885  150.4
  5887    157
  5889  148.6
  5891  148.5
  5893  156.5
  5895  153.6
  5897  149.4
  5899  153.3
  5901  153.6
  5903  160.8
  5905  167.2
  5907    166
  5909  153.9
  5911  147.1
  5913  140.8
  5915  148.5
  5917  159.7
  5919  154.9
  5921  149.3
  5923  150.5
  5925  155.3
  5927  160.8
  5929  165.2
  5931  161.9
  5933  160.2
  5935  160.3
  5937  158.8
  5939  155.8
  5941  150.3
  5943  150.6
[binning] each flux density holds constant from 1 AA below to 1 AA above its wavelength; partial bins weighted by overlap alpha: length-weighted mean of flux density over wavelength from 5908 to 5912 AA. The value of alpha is 150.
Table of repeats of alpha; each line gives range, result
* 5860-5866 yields 168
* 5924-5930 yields 160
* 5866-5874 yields 159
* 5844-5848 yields 159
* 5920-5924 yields 150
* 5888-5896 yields 152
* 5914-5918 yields 154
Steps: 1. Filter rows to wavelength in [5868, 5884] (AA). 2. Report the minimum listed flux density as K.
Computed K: 143.6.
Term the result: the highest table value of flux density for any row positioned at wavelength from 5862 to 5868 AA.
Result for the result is 169.3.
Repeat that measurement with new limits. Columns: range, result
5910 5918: 159.7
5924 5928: 160.8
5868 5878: 164.4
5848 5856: 154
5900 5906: 167.2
